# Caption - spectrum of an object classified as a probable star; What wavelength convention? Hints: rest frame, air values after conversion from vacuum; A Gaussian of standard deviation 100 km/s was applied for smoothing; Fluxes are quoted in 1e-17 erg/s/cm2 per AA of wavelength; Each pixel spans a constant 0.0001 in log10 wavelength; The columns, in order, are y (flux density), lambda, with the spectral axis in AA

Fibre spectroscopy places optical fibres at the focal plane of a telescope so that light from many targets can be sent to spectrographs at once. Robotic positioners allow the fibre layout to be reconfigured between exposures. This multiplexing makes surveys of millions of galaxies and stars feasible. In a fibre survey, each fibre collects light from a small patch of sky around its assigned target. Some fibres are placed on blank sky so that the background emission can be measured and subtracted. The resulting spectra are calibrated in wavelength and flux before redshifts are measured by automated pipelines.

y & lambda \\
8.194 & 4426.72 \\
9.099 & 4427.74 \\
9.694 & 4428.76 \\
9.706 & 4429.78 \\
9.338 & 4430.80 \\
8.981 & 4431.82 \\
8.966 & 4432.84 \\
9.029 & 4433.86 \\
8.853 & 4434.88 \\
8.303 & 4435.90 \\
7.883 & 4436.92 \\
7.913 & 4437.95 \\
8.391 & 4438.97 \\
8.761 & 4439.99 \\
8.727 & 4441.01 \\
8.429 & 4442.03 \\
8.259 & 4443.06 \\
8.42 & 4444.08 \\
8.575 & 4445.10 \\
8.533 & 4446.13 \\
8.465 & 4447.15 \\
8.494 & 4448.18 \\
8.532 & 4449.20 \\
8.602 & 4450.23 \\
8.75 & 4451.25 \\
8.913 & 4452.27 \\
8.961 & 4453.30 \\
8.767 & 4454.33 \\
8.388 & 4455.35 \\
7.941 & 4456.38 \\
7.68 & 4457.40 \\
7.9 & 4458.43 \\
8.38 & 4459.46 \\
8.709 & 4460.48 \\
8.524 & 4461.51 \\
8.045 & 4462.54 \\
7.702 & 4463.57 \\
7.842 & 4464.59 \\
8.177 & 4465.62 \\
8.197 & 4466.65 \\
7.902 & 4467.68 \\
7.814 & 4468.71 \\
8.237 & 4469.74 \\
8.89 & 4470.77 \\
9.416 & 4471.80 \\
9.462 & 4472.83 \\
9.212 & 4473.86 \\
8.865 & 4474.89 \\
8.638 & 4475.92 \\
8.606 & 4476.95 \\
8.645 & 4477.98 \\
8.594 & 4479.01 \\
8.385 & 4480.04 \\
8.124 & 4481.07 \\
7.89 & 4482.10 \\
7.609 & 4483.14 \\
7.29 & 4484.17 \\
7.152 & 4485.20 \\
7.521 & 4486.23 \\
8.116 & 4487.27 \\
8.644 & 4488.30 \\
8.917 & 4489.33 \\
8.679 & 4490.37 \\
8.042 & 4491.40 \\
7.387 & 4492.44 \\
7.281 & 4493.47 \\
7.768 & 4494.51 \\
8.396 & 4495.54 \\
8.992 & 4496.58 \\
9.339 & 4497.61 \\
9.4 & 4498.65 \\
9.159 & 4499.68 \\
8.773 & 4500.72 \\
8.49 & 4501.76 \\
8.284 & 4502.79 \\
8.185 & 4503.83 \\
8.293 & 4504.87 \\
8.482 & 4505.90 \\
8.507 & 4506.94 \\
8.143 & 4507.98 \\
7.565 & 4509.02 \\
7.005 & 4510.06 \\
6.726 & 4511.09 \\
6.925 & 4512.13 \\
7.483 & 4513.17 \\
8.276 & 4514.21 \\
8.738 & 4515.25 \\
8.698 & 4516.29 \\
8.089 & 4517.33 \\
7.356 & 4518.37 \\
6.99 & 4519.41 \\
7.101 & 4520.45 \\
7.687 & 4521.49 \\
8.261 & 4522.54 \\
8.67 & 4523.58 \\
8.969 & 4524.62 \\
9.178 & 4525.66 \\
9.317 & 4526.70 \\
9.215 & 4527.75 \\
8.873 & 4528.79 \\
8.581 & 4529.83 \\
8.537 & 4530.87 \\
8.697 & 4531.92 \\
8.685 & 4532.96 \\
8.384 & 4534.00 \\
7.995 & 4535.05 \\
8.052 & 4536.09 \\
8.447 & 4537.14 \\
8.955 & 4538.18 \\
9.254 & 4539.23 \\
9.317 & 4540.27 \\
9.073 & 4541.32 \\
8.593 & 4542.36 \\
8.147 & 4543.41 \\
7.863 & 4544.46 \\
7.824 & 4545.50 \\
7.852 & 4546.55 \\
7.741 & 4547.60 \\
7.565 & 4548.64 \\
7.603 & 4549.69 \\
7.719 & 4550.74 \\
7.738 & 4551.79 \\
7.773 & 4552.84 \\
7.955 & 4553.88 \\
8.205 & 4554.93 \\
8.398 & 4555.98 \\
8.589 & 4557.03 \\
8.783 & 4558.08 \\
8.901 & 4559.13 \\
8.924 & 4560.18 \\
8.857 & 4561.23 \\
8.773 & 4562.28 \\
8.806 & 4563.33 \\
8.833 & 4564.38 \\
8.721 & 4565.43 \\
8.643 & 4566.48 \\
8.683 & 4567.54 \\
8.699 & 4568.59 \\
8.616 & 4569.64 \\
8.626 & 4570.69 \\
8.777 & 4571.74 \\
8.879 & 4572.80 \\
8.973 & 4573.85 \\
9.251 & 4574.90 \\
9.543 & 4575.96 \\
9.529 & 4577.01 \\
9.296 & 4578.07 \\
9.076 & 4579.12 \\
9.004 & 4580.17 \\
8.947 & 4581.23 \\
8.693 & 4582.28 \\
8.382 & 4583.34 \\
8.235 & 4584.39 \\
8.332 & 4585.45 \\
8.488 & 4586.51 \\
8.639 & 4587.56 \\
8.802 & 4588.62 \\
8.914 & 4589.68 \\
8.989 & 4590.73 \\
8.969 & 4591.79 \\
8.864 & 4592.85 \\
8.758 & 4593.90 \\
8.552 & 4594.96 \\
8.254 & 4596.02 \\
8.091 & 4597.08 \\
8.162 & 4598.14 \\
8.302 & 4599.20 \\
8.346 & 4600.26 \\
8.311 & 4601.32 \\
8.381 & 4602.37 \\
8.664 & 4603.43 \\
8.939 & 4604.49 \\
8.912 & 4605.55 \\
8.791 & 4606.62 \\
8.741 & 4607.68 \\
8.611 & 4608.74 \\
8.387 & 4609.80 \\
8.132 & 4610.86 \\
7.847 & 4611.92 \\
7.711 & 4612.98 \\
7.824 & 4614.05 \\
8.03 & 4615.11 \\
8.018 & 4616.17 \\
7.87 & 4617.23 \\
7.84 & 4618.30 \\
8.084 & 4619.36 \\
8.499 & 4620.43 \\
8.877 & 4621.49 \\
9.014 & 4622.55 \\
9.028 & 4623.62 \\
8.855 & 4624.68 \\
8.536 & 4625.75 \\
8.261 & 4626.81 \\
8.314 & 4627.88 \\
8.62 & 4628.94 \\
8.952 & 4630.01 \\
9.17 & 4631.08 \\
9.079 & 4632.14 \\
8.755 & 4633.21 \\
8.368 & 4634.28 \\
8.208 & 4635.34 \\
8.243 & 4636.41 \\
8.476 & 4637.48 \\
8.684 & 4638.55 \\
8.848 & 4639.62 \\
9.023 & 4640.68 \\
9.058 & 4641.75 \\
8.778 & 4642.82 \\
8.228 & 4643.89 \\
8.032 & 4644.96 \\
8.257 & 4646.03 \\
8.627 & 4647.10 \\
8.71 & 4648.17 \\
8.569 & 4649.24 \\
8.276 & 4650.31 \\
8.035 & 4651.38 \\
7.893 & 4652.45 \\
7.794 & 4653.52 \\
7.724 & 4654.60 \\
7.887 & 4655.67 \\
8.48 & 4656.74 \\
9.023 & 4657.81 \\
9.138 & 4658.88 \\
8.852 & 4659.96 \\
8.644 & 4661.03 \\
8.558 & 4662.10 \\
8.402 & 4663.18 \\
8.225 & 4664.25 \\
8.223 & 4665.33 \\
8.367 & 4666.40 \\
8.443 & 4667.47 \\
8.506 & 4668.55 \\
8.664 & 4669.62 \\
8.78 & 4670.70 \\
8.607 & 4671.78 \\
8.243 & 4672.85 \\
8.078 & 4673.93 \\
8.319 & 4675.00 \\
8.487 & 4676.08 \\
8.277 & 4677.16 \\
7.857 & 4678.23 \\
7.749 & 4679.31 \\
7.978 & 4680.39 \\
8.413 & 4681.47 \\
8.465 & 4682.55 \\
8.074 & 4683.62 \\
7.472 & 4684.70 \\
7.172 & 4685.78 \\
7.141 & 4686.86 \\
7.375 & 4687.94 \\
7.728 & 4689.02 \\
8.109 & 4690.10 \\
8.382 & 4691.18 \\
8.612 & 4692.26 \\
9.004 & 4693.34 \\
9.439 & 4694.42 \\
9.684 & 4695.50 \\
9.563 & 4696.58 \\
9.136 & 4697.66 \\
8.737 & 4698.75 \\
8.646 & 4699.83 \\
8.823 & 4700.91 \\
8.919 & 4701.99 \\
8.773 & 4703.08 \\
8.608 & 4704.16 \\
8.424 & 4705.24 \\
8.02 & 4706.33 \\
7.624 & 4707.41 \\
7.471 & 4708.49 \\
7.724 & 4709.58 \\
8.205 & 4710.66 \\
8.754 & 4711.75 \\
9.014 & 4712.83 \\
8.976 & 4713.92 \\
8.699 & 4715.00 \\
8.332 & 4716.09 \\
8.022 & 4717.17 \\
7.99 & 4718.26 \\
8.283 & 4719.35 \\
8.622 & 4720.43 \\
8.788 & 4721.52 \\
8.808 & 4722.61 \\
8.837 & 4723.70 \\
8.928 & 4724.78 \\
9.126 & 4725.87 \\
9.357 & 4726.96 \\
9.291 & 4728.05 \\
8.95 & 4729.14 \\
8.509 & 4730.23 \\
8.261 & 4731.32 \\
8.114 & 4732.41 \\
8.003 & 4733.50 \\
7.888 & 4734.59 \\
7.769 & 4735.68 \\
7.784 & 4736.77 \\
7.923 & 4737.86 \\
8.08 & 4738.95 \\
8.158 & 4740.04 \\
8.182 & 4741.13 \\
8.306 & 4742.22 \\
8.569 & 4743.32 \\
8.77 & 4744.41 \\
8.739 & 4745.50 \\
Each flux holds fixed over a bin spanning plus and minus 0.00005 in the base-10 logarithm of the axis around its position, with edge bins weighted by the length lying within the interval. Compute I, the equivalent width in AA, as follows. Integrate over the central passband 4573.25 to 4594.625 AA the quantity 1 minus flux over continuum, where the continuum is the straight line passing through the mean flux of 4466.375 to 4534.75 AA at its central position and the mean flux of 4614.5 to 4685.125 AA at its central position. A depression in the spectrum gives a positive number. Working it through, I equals -1.31 AA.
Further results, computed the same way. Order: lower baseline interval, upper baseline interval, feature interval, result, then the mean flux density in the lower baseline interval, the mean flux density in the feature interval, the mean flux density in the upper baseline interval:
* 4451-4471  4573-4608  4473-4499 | 0.2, 8.27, 8.31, 8.73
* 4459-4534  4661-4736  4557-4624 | -2.2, 8.29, 8.62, 8.42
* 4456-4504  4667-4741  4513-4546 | -0.3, 8.33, 8.43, 8.4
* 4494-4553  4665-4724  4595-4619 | 0.1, 8.28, 8.28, 8.39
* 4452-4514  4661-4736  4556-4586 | -1.8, 8.25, 8.83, 8.42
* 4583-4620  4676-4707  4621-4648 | -0.8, 8.4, 8.65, 8.38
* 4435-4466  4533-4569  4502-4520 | 1.1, 8.37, 7.88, 8.4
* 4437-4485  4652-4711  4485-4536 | 0.8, 8.39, 8.25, 8.35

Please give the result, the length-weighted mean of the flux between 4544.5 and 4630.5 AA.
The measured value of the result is 8.51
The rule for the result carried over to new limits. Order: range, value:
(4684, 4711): 8.35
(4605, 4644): 8.51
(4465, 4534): 8.3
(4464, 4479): 8.56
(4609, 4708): 8.41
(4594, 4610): 8.5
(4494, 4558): 8.28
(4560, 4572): 8.74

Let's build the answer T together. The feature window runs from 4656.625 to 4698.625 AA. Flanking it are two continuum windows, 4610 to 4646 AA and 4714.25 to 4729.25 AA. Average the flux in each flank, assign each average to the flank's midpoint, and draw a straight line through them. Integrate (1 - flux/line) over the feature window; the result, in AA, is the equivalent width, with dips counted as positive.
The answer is 0.9 AA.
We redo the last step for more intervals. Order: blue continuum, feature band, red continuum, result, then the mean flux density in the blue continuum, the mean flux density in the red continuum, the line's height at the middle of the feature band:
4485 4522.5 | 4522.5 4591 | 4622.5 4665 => -3.0 AA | 8.08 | 8.53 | 8.25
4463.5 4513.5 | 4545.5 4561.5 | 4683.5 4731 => 0.3 AA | 8.24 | 8.51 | 8.32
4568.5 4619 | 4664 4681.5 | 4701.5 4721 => 0.3 AA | 8.58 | 8.36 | 8.43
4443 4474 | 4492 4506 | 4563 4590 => 0.2 AA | 8.43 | 8.82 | 8.57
